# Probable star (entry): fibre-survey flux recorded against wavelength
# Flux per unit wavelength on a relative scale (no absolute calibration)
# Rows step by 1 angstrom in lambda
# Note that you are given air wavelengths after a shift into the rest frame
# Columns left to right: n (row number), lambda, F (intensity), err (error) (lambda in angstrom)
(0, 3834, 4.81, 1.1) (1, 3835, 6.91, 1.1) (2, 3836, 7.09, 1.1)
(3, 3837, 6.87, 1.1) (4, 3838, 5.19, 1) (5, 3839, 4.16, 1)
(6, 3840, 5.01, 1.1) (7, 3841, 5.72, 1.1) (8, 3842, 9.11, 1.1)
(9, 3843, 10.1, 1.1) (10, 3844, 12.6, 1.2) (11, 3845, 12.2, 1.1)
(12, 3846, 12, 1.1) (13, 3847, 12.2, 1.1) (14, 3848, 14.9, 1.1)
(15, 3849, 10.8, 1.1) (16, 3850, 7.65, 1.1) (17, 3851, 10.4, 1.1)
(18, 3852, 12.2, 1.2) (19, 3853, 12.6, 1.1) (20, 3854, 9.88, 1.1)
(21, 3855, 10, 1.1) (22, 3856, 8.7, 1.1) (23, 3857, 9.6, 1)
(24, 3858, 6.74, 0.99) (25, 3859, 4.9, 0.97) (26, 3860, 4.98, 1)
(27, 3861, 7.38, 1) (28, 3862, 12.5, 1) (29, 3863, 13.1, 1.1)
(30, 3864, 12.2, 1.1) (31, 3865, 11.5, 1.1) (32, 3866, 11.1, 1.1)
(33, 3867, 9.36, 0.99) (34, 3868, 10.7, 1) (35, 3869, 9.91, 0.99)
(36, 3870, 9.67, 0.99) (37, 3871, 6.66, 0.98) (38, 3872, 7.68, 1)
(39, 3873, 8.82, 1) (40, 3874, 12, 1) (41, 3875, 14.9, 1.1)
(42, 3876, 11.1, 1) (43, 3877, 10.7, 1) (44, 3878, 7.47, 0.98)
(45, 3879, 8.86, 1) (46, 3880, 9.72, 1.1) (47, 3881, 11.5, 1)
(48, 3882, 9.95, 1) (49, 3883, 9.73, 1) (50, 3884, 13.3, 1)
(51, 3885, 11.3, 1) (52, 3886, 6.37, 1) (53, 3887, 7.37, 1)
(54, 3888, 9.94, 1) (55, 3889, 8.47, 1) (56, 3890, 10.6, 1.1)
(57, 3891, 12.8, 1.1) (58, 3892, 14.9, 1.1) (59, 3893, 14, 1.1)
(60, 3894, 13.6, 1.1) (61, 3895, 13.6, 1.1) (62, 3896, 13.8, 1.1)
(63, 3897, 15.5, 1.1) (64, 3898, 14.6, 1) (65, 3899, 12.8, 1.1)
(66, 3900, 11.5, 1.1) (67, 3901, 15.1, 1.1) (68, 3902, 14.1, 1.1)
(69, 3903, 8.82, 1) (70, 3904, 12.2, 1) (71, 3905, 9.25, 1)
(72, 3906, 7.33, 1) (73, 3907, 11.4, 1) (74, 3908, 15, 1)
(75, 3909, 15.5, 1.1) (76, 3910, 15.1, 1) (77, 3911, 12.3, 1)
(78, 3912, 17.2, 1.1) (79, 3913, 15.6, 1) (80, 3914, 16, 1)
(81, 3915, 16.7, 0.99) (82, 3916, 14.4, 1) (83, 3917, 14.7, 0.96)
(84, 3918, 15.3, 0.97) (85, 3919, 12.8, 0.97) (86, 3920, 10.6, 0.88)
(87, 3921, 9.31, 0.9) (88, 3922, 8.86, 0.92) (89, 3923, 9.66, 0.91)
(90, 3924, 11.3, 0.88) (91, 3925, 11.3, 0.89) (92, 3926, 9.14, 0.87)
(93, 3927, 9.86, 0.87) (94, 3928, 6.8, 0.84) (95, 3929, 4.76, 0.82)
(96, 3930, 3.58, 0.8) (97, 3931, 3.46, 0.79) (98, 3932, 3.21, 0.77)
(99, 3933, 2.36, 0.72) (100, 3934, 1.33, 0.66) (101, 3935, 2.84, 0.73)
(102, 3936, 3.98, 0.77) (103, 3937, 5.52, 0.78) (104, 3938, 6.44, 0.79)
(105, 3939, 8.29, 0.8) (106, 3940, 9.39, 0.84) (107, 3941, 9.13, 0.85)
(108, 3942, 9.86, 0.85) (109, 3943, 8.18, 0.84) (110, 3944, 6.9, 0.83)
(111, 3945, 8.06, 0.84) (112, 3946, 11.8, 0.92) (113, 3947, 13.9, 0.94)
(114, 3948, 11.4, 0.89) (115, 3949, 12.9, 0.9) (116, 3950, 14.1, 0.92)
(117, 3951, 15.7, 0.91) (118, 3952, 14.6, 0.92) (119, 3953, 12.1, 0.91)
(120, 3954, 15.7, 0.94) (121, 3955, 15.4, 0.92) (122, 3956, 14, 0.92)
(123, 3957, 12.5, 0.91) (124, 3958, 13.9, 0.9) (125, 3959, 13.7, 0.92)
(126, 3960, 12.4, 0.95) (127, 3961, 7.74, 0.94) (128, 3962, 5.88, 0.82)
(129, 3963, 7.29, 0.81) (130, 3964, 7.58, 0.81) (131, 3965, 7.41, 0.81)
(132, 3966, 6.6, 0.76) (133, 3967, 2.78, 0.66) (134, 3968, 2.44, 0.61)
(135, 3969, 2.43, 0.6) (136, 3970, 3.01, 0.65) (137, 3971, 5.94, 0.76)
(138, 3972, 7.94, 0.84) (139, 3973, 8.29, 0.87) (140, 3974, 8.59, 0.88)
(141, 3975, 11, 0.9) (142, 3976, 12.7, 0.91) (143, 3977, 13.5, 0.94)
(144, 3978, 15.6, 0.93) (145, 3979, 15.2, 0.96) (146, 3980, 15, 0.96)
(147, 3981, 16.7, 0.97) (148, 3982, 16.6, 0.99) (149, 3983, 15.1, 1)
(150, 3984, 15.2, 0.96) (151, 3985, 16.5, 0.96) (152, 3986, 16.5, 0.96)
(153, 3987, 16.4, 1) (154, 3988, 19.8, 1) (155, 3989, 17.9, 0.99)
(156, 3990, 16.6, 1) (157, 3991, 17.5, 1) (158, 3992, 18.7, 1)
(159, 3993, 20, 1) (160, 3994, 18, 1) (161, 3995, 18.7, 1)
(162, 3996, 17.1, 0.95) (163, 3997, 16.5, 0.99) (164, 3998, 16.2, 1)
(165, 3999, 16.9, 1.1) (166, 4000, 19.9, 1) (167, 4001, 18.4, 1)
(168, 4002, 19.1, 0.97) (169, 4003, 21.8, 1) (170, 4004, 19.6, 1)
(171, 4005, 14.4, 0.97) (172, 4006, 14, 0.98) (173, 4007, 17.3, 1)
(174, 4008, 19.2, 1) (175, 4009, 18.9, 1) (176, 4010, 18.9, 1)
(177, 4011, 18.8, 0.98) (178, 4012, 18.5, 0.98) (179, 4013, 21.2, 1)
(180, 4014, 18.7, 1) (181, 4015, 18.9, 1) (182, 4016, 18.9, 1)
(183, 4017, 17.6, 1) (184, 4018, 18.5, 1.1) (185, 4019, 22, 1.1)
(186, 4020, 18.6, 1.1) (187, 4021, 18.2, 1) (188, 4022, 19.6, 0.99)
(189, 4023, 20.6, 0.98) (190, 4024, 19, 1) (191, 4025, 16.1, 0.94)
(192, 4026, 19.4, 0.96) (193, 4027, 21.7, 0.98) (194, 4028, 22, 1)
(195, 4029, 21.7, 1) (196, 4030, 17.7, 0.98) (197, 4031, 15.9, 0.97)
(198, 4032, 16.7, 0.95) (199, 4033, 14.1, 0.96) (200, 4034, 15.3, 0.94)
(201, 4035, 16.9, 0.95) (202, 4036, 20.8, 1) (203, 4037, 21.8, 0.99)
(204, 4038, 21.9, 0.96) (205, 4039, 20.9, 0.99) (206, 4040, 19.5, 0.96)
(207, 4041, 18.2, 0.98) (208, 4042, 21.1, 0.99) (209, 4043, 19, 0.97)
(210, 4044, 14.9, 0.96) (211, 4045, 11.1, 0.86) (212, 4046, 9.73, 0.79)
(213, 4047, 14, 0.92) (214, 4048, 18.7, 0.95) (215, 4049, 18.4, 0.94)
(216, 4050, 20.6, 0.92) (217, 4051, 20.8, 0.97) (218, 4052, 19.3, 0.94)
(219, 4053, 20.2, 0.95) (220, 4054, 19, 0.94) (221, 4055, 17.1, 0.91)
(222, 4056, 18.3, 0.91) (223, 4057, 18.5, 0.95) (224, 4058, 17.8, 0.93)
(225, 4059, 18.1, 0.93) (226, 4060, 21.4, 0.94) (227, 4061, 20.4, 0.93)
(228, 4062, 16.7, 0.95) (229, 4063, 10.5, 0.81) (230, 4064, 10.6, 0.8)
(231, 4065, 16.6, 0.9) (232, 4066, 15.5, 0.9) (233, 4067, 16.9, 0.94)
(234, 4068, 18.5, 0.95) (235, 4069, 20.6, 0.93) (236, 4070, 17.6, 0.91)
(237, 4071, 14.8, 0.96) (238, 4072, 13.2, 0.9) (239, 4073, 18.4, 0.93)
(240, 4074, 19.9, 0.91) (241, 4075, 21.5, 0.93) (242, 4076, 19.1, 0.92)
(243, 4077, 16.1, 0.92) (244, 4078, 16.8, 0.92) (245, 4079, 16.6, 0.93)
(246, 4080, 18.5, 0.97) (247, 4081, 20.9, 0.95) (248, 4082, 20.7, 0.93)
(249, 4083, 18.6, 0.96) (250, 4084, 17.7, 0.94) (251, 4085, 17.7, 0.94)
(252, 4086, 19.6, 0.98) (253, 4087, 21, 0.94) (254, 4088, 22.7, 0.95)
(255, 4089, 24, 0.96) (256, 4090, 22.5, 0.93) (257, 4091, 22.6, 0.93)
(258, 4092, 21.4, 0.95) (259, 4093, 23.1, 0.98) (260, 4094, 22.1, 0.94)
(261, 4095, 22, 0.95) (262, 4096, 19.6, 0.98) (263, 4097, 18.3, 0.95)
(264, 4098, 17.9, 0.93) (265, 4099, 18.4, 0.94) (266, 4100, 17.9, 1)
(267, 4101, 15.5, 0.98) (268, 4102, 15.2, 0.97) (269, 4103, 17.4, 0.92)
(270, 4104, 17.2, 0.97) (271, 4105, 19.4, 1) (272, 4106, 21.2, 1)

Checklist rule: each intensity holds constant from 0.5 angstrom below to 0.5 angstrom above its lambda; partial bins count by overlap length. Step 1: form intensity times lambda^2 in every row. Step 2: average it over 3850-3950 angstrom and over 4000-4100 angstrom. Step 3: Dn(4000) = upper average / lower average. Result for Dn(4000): 1.9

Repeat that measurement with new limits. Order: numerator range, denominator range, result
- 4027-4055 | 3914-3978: 2.04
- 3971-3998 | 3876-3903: 1.39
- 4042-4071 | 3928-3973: 2.17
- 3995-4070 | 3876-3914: 1.62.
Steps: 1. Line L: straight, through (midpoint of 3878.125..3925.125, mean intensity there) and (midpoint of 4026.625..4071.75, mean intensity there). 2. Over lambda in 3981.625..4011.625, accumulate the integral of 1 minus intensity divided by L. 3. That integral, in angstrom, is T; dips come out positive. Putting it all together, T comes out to -3.6 angstrom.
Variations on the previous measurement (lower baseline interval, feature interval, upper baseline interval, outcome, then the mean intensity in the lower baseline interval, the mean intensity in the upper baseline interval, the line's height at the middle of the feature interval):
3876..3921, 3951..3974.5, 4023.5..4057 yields 9.0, 12.3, 18.2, 15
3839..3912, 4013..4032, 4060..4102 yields -3.2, 10.8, 18.6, 16.4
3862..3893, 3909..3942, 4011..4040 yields 8.9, 10.5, 19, 13.3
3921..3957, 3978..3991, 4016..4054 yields -2.8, 9.08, 18.5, 13.5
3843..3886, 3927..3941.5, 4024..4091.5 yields 8.7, 10.3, 18.3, 13.2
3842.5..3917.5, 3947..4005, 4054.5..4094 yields 5.8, 11.4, 18.6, 14.9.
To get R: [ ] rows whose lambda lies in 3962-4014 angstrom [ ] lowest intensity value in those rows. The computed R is 2.43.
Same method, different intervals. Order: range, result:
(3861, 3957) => 1.33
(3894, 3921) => 7.33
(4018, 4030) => 16.1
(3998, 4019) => 14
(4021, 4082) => 9.73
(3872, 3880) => 7.47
